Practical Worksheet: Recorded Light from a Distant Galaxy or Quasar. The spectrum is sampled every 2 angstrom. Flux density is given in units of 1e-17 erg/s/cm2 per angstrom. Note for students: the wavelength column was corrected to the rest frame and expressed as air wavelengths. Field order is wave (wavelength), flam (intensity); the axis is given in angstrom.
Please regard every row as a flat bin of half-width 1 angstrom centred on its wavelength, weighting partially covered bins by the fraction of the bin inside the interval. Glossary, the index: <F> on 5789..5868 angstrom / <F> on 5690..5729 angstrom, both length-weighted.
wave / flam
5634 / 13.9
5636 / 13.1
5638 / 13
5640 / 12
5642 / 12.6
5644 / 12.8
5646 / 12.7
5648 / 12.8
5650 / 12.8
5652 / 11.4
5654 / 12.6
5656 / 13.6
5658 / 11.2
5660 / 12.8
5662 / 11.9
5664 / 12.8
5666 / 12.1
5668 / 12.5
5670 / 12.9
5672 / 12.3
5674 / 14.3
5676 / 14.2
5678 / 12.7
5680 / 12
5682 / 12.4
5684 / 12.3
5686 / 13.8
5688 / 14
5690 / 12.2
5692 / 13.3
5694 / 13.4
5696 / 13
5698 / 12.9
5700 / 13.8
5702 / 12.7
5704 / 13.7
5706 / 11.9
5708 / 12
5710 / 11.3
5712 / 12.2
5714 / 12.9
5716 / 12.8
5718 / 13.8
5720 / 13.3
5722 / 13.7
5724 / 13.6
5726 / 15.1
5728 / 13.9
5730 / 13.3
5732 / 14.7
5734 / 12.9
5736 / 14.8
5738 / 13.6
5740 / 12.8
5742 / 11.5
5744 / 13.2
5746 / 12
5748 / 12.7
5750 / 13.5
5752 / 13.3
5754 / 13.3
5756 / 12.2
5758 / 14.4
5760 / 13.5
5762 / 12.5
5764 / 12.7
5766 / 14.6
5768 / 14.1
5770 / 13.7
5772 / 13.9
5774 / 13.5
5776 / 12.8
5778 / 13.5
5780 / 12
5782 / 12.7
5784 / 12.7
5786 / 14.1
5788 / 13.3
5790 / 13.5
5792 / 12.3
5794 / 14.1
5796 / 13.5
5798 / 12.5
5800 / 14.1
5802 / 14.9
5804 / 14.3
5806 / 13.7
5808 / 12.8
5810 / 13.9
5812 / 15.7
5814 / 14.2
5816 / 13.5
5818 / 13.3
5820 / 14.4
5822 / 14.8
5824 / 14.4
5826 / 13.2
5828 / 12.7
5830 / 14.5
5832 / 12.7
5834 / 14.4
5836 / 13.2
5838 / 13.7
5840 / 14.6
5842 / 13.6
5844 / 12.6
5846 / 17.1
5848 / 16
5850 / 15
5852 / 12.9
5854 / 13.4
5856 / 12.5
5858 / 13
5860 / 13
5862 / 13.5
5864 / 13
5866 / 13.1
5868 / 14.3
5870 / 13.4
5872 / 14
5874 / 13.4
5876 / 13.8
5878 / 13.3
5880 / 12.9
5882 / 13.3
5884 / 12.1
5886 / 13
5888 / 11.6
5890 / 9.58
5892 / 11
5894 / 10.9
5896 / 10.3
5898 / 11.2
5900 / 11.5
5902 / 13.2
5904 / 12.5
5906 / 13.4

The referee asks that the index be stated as 1.1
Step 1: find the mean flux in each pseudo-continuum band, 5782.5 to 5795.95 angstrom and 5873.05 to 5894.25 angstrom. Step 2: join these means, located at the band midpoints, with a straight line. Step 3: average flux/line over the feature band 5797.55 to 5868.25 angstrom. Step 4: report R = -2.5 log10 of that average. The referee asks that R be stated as -0.082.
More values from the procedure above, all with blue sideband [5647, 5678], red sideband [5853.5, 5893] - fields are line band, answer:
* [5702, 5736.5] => -0.04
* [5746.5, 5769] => -0.05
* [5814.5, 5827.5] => -0.09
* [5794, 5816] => -0.09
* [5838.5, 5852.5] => -0.14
